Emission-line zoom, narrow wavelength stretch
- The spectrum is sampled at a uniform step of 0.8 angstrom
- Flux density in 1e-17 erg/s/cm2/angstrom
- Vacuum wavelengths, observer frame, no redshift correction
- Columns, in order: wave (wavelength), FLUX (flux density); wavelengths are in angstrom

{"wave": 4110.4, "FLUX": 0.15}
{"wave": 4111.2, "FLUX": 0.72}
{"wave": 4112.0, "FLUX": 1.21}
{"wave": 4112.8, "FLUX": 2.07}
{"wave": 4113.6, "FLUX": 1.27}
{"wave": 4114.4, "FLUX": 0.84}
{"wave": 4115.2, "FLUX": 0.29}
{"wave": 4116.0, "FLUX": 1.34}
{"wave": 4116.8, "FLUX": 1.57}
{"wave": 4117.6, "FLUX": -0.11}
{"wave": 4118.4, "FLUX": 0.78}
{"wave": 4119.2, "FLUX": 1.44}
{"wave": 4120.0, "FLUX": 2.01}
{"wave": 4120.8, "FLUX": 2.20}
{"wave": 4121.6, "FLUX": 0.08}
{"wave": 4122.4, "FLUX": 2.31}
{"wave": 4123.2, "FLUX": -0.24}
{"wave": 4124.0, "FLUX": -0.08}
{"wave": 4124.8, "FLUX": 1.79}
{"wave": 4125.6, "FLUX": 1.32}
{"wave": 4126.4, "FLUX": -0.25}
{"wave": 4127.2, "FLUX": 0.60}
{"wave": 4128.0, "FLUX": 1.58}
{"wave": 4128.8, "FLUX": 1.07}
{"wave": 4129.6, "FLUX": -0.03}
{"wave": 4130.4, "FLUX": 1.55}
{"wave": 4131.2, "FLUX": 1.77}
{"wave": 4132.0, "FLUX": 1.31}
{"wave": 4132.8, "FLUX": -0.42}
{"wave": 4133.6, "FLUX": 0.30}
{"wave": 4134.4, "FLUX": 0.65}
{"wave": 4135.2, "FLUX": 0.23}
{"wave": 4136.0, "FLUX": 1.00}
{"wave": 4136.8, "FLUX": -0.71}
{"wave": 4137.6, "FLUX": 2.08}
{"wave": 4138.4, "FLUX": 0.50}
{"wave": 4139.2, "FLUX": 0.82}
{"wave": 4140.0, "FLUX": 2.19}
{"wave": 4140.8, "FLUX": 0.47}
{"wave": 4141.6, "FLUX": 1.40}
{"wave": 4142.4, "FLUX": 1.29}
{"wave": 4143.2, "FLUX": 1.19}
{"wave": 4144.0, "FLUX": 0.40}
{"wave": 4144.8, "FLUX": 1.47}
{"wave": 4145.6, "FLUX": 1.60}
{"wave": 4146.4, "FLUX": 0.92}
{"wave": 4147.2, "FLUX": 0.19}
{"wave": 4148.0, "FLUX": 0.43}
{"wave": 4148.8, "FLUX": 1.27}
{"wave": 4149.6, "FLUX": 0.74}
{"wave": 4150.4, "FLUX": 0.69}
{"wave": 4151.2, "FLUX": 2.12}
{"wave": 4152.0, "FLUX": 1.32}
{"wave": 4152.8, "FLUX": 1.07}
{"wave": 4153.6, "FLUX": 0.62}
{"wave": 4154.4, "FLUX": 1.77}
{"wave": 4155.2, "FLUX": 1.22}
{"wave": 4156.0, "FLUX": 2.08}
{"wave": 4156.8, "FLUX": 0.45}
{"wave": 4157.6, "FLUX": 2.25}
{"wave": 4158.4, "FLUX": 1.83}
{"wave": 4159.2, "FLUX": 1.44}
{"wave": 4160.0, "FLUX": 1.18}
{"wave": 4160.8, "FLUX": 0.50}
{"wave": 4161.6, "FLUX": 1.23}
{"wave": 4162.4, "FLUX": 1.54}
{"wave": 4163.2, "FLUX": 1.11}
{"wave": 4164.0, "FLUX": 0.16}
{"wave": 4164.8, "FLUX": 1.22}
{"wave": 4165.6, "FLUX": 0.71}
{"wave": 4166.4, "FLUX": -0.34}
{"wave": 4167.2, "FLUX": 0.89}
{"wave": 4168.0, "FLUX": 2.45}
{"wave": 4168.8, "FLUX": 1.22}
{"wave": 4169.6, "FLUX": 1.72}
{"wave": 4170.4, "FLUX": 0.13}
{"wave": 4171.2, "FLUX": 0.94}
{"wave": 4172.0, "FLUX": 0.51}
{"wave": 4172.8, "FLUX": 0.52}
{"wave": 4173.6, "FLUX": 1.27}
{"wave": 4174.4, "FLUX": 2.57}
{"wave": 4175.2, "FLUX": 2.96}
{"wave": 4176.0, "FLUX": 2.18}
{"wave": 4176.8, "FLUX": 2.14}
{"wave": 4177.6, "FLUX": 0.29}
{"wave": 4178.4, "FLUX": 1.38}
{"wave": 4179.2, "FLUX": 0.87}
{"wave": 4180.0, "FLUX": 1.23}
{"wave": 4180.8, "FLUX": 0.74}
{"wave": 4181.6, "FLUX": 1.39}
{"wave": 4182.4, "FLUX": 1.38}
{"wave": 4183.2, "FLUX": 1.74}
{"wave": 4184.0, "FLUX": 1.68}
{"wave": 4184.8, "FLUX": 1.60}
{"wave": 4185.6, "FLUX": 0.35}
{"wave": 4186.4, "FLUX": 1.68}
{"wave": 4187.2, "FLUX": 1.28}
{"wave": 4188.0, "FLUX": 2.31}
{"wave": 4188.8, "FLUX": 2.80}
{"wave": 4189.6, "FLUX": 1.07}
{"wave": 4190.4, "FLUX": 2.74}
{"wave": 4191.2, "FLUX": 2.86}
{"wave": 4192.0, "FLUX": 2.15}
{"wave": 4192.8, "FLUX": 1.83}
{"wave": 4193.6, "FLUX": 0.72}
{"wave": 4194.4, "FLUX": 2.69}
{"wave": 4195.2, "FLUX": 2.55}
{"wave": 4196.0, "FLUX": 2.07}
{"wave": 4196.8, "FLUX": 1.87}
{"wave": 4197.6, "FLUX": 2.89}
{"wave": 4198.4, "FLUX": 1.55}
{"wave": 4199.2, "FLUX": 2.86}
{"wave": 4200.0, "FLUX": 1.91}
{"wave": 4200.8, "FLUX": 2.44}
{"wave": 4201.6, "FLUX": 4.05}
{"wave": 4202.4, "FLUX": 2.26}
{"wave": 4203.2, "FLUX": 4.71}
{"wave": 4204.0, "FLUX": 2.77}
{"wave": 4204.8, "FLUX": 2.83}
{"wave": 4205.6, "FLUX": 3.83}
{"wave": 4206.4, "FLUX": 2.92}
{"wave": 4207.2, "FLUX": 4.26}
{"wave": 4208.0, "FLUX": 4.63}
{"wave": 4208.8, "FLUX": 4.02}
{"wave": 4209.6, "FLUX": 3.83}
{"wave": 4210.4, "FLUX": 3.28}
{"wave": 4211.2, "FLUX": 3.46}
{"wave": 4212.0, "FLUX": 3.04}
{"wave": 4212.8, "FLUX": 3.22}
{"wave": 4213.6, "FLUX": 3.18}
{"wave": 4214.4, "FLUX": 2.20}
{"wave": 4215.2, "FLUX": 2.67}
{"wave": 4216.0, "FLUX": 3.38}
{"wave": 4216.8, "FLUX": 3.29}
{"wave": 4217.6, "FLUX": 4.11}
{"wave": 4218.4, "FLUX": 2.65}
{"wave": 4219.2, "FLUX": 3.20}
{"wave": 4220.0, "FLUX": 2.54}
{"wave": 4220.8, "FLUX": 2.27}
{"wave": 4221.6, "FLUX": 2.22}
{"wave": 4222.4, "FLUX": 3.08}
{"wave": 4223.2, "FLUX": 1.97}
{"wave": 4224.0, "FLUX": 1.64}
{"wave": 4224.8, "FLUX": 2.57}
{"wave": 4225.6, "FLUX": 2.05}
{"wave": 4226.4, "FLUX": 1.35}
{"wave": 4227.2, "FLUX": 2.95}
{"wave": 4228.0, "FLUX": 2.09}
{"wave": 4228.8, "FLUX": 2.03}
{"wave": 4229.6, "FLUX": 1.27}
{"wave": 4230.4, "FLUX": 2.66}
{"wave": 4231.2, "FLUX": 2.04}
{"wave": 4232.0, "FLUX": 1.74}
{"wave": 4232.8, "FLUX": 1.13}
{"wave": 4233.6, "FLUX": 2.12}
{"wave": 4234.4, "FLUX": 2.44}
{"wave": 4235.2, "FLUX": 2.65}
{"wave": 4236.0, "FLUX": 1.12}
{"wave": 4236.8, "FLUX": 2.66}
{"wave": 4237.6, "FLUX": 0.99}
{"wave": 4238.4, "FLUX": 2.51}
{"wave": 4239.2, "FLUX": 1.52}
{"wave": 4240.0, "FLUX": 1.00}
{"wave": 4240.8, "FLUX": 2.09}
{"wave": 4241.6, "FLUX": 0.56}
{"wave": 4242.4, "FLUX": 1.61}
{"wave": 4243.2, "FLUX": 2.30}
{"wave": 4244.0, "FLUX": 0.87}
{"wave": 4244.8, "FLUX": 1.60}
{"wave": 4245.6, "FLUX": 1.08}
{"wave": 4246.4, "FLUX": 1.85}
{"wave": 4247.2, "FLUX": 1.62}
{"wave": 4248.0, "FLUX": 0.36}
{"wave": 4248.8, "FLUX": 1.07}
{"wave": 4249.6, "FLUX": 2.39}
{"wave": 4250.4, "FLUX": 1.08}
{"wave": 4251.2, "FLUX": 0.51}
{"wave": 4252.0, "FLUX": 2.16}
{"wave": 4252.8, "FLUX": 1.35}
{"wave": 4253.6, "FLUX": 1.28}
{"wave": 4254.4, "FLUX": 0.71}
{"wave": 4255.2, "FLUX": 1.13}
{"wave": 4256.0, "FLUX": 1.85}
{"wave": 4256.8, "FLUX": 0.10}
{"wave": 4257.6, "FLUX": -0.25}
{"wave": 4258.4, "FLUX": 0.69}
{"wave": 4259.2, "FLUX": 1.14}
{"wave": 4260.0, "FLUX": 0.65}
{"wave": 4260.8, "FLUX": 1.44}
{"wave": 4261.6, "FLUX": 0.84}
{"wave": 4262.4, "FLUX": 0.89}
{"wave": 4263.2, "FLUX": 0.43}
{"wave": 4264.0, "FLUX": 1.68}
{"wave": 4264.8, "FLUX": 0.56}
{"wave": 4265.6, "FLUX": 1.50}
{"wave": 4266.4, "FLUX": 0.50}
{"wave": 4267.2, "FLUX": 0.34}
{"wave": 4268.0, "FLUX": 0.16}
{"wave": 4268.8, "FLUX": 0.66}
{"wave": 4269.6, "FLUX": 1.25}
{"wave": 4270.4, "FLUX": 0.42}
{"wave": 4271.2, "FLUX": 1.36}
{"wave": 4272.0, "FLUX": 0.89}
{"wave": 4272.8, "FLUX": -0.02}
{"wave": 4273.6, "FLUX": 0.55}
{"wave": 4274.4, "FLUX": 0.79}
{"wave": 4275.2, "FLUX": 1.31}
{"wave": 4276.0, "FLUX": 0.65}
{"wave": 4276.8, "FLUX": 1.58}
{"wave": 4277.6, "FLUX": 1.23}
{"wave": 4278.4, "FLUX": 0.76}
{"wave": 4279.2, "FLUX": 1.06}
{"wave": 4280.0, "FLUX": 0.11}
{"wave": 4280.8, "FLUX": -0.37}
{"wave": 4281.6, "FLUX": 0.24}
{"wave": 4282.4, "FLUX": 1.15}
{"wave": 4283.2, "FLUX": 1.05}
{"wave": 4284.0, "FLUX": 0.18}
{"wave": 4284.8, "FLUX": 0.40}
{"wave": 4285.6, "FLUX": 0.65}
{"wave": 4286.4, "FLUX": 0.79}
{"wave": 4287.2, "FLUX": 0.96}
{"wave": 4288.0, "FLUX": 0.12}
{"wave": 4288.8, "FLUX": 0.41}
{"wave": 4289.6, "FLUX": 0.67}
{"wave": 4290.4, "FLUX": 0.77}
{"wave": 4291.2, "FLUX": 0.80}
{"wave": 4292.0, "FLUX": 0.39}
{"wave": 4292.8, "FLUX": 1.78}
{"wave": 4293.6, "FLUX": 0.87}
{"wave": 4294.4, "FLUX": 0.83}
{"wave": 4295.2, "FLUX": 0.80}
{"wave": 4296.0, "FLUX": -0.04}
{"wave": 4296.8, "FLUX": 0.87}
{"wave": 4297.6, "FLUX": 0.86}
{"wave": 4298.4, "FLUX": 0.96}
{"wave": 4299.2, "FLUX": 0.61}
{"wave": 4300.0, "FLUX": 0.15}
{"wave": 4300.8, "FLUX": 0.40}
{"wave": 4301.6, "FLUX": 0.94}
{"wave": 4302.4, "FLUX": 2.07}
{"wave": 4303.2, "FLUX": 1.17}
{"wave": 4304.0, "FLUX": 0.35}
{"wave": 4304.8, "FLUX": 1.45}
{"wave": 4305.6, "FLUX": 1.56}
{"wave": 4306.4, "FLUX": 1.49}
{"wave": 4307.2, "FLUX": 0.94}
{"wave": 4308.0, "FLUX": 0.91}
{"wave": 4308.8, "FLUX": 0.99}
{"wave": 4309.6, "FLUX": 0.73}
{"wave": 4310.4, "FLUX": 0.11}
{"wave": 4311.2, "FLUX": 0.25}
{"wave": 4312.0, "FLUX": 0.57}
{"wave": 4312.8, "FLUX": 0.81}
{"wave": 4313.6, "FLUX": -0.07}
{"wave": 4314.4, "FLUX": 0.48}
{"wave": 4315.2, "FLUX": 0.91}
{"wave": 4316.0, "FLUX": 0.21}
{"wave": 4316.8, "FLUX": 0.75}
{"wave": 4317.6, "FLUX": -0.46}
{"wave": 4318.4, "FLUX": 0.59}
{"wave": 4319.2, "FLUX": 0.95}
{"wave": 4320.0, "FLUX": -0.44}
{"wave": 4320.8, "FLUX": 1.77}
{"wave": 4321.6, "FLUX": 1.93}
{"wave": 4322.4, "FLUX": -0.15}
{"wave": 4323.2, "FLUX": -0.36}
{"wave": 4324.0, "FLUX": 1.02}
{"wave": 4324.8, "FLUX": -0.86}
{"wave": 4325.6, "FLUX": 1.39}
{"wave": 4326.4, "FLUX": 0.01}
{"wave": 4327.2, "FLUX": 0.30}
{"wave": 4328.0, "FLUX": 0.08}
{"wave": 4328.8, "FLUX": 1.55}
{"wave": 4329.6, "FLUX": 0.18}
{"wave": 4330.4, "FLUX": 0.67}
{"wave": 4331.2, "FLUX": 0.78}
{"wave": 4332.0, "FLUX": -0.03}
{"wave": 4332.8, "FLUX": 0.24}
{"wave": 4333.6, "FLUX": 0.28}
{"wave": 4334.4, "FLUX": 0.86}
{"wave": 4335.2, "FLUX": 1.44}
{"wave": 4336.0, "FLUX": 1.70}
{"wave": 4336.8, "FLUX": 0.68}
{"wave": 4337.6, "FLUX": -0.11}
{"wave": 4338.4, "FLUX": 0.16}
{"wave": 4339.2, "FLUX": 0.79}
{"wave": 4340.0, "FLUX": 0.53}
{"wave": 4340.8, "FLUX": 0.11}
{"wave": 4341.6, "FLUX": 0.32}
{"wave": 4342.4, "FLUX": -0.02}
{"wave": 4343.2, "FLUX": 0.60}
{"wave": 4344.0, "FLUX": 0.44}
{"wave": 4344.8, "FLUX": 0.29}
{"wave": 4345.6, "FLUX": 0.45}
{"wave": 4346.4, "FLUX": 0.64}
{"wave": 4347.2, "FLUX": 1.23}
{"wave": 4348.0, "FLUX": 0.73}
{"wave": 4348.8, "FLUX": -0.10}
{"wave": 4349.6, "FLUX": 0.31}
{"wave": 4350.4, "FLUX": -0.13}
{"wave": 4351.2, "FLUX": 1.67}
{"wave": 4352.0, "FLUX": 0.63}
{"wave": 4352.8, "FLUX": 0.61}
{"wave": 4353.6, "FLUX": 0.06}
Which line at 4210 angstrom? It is C IV 1549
